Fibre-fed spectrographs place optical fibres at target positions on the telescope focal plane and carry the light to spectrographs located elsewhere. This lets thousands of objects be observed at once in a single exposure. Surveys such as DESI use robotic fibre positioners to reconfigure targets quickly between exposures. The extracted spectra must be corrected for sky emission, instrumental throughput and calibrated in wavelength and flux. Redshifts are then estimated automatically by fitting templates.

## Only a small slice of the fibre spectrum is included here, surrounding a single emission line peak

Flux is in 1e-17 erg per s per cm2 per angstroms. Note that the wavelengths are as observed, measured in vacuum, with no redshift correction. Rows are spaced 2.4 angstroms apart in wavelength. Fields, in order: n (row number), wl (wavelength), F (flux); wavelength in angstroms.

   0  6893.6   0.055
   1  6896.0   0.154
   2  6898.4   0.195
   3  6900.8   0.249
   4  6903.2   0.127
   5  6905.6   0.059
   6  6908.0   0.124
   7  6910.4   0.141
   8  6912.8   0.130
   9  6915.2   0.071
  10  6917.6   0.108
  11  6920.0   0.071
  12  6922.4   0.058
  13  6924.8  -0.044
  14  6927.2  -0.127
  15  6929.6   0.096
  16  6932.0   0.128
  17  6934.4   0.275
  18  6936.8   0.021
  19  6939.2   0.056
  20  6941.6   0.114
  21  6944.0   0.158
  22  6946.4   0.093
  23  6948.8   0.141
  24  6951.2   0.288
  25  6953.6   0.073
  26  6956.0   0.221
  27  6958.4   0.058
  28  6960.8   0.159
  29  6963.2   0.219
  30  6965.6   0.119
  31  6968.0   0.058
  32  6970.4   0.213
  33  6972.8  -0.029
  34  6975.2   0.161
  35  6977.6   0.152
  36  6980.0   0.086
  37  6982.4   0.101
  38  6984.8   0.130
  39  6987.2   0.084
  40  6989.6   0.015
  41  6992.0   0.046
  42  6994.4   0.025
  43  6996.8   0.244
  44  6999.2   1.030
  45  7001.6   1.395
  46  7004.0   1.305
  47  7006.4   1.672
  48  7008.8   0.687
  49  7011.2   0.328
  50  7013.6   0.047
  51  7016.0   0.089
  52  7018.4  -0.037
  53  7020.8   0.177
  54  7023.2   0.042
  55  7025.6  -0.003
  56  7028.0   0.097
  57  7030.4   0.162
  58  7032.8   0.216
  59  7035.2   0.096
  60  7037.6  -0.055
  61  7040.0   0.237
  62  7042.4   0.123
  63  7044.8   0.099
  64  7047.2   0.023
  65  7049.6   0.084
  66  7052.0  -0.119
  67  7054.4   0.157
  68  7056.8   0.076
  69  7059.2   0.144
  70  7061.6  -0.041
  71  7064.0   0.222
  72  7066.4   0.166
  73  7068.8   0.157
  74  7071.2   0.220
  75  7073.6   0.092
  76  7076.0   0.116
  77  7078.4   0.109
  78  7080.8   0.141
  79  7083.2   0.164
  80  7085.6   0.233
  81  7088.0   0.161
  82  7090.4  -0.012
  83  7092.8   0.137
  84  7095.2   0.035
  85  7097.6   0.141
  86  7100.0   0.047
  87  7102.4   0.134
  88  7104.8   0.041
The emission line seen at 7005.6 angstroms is [O II]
